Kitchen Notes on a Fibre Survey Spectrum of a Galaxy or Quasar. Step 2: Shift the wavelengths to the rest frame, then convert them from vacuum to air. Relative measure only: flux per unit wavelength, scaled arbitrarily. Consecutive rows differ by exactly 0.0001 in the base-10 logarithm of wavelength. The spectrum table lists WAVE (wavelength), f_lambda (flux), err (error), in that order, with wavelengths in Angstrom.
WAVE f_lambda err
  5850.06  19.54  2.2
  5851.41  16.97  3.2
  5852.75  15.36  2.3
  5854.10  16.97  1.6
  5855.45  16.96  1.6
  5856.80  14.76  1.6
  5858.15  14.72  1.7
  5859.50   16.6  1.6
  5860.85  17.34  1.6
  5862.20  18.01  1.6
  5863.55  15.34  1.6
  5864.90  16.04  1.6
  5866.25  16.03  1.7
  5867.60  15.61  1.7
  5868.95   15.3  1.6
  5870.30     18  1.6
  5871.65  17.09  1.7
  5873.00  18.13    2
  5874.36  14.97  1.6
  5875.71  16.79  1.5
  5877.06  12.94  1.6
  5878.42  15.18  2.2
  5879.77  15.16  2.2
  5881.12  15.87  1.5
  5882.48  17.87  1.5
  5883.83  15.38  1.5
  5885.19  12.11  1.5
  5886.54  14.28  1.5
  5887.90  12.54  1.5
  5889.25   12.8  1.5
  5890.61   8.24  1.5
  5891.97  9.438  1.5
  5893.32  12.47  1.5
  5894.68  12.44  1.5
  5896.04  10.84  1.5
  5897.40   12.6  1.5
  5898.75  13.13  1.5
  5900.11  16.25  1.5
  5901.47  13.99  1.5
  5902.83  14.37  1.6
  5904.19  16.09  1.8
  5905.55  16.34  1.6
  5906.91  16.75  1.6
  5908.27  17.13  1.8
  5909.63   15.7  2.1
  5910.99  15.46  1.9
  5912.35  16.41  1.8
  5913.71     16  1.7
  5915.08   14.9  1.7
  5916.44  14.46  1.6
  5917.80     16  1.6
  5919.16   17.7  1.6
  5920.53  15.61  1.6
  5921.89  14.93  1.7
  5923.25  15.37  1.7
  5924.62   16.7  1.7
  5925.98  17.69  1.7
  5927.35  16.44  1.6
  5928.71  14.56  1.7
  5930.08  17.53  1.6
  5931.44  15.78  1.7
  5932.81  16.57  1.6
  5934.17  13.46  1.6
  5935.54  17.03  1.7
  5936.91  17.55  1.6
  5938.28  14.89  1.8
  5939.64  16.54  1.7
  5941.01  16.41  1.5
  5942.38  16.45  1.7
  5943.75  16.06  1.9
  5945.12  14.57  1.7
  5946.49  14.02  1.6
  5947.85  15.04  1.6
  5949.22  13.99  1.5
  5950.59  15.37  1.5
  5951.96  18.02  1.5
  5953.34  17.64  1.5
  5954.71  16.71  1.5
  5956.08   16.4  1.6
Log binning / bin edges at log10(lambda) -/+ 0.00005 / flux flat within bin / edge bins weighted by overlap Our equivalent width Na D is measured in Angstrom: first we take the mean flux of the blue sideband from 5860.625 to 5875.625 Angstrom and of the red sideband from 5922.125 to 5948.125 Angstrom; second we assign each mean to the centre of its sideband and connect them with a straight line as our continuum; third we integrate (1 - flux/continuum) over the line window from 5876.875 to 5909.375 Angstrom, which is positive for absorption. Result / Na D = 4.7 Angstrom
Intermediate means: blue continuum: 16.5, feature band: 14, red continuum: 15.9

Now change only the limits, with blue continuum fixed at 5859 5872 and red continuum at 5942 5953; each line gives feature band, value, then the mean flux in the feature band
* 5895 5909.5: 1.2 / 14.7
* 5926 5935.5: -0.2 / 15.9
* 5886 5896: 2.8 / 11.6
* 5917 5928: -0.3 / 16.3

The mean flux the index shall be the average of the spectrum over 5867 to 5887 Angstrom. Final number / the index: 15.7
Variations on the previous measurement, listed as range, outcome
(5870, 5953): 15.2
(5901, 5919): 15.7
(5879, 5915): 14.2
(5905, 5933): 16.1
